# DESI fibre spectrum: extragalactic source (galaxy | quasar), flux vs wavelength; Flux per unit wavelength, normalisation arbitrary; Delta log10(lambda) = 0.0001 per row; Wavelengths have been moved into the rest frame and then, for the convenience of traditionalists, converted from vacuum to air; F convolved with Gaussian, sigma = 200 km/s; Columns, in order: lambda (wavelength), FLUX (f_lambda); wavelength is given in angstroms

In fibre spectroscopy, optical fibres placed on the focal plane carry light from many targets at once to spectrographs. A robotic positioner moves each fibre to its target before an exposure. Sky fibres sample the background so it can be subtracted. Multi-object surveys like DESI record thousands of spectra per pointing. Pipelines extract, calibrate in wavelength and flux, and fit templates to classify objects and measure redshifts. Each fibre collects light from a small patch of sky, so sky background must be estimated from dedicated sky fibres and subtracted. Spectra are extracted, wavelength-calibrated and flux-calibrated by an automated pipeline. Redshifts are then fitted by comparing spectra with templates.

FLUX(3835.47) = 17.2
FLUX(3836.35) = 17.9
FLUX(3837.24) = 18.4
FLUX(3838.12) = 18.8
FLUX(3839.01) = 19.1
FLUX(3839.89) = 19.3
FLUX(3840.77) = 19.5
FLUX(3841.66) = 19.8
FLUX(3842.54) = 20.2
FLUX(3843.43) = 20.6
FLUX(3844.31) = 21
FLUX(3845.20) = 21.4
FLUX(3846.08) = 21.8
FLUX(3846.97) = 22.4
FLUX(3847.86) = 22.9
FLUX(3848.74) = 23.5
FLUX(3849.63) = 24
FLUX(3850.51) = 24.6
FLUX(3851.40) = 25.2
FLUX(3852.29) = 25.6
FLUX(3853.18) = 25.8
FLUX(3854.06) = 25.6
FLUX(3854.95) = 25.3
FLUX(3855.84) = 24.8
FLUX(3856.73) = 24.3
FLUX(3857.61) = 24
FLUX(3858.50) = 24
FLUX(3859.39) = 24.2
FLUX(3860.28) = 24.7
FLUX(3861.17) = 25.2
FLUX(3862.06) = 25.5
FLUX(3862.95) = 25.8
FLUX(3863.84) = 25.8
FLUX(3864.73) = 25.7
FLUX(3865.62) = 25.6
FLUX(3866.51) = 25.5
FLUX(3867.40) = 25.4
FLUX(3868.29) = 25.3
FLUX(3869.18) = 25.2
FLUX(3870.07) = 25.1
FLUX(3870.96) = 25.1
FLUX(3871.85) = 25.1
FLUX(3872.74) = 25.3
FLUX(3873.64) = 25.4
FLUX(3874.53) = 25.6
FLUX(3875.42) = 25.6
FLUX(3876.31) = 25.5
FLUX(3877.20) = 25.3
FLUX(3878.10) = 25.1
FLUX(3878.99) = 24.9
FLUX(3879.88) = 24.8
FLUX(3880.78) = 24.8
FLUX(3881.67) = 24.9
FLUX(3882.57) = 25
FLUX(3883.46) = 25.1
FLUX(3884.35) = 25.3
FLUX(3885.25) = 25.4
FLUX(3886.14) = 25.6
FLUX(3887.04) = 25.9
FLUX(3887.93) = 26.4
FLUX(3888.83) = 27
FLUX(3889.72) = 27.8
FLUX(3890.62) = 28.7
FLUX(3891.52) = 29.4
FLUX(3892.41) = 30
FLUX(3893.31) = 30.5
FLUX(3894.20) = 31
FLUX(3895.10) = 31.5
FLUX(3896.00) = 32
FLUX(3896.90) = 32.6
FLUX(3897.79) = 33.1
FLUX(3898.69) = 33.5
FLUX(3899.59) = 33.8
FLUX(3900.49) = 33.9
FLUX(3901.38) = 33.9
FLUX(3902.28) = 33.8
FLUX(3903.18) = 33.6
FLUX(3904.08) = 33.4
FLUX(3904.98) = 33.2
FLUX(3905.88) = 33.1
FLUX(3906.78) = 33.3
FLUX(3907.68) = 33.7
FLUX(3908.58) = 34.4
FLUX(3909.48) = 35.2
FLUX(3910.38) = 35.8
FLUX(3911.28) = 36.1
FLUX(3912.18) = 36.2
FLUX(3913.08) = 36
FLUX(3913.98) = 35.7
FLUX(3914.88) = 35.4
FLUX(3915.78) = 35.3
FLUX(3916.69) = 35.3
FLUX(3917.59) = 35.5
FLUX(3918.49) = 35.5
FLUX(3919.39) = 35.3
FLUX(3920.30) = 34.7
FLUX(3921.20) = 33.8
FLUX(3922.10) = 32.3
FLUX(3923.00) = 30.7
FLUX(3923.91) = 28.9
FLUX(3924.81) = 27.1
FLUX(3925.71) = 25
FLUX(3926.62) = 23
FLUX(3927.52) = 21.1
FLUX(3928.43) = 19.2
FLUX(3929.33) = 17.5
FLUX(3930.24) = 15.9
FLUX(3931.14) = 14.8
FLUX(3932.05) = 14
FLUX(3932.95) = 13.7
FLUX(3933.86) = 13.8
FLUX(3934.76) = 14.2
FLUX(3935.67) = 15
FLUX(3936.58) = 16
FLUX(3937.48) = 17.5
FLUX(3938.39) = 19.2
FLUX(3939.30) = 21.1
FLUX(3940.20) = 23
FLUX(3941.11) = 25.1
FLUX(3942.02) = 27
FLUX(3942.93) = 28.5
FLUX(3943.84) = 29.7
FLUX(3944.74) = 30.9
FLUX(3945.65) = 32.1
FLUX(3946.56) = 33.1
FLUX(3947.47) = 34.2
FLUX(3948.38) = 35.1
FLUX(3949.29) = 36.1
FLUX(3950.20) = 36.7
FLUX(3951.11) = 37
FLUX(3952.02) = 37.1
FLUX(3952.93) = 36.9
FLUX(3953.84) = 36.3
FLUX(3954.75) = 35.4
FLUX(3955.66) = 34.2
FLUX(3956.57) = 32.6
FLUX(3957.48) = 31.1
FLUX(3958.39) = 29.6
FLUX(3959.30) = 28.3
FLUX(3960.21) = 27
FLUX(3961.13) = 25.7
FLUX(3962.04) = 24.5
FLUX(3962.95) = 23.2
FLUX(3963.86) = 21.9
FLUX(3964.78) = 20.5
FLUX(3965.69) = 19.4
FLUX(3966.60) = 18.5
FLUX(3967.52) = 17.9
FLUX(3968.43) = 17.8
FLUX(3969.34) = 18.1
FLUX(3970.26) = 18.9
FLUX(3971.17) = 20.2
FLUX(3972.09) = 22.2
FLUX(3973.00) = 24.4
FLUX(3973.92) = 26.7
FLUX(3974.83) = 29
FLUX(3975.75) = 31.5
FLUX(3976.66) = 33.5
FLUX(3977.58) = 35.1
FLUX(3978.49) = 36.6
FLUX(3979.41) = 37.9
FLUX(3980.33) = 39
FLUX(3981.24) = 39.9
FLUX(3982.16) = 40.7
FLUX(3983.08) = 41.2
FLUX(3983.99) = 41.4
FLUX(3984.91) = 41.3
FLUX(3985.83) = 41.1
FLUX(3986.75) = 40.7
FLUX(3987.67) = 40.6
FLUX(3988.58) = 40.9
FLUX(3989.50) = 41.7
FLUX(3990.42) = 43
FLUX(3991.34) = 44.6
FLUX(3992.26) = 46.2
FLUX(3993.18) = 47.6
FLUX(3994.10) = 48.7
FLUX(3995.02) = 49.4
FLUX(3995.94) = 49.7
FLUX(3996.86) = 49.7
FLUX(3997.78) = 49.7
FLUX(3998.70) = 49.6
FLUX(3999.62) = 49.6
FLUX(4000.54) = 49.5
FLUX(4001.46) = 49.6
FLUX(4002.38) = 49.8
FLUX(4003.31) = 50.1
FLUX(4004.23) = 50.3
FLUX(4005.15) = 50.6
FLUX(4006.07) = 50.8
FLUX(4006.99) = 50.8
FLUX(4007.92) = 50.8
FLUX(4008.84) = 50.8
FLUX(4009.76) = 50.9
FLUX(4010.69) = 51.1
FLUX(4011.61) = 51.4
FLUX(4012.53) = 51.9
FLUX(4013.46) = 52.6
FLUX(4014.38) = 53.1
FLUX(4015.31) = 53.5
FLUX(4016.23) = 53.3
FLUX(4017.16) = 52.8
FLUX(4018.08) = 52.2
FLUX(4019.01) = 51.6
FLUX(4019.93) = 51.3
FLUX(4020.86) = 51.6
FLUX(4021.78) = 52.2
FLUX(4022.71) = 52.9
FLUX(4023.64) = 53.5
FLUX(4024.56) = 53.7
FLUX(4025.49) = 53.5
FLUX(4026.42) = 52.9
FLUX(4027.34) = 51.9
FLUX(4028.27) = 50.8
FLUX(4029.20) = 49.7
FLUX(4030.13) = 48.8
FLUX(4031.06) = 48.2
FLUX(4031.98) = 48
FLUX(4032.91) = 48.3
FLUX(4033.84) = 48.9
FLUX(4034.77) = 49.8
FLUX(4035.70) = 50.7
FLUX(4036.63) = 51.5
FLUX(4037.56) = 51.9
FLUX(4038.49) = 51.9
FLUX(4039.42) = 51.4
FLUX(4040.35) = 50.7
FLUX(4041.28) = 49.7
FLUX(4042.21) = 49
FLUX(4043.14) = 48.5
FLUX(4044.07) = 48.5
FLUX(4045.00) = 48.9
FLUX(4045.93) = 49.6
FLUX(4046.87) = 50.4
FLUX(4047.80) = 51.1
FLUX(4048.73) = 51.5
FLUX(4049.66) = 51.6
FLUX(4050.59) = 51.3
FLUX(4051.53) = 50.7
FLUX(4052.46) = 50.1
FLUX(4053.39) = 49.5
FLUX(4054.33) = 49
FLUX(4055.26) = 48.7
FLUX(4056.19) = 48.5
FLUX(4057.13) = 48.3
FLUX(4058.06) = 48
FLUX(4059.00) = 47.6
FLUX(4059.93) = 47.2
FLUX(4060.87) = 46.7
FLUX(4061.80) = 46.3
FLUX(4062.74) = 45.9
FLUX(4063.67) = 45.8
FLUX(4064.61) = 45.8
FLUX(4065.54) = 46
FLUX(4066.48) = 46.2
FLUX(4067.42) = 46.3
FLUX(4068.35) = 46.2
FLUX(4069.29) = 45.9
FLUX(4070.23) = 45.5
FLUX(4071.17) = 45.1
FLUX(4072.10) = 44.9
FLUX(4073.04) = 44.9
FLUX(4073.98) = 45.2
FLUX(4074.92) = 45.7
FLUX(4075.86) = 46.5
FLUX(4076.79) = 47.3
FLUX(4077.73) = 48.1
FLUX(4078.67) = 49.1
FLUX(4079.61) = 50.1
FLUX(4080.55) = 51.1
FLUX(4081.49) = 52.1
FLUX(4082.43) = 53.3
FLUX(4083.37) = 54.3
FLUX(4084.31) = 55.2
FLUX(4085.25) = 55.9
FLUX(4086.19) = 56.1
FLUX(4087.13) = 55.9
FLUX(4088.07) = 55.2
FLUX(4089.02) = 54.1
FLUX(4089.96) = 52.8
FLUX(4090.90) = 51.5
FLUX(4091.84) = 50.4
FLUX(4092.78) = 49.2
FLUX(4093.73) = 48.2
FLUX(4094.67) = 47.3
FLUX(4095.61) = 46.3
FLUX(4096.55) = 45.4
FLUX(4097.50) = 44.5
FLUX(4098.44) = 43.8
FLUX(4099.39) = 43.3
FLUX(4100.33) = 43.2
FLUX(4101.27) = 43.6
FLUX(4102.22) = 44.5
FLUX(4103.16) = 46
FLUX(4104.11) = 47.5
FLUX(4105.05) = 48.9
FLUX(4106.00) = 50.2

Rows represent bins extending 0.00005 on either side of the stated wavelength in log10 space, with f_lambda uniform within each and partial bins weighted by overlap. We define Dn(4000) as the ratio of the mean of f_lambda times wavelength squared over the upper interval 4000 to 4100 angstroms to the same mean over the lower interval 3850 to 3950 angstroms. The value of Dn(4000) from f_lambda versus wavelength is 1.95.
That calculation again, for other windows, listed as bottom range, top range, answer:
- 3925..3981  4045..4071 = 1.95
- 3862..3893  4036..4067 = 2.07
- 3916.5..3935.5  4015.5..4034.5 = 2.20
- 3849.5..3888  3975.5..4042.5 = 2.05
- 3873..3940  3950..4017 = 1.45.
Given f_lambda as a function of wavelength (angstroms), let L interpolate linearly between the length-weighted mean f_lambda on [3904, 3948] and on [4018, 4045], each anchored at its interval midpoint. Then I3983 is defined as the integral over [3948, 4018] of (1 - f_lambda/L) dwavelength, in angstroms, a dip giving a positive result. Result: 3.07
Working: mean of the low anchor 27.7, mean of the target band 38.9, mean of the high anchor 50.8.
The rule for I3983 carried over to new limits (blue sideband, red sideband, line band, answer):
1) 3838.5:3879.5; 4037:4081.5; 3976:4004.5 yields -2.84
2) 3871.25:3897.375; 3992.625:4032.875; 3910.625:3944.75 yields 8.44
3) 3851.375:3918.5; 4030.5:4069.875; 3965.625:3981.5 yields 5.05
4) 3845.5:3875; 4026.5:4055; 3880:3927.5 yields -0.42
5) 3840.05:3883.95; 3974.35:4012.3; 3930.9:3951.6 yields 6.81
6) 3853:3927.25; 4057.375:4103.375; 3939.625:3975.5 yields 7.87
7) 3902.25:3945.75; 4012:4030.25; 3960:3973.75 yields 6.10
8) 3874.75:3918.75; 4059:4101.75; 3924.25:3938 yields 6.49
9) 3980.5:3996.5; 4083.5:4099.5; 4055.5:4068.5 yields 0.45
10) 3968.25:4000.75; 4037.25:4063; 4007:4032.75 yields -4.27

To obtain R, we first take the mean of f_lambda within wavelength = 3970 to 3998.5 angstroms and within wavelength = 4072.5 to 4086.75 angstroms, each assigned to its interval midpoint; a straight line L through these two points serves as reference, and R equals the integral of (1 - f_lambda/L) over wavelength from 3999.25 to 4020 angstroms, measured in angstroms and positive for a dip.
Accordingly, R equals -4.7 angstroms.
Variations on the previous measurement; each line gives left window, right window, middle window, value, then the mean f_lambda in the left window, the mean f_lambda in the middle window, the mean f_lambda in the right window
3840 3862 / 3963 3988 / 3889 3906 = -4.0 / 23.3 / 31.9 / 30.1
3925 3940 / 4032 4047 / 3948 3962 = -5.0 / 17.8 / 33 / 49.9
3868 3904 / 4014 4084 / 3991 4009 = -2.7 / 28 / 49.4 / 49.5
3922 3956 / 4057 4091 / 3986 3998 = -3.6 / 25.9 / 45.4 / 49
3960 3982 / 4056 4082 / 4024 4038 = -4.2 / 26.4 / 50.6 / 47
